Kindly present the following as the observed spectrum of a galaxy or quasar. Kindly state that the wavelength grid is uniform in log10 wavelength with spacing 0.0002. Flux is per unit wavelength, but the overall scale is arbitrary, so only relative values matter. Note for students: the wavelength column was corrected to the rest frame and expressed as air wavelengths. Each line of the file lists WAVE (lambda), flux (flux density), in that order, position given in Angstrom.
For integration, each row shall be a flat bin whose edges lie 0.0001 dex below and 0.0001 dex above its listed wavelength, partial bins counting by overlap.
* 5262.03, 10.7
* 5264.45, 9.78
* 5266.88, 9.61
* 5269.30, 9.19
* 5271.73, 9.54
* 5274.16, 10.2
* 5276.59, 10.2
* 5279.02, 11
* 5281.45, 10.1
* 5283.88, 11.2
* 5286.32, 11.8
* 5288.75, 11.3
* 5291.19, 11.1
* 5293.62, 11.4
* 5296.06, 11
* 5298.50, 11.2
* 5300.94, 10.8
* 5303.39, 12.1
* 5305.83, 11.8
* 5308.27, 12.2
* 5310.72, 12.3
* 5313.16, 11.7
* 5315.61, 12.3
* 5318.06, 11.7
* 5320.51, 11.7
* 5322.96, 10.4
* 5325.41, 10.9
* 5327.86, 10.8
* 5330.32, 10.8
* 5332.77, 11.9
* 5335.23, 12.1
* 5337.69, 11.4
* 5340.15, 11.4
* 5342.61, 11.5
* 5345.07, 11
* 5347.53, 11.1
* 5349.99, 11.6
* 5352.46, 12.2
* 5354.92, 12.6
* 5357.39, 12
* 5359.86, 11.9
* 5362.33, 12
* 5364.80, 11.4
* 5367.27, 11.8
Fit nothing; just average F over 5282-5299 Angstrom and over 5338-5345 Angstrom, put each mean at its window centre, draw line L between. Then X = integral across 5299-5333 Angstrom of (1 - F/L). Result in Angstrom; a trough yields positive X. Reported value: -0.62 Angstrom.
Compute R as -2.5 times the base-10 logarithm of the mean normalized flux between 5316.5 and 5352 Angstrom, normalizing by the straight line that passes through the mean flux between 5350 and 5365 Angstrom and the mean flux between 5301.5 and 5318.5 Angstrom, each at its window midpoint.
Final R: 0.06 mag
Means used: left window 12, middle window 11.3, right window 12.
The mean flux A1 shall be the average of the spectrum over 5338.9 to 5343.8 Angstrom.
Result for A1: 11.4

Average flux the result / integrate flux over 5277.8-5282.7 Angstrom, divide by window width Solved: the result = 10.6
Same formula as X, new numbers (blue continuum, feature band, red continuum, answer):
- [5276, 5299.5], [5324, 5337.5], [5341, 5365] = 0.25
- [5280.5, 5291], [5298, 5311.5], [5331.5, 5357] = -0.52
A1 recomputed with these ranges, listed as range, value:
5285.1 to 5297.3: 11.3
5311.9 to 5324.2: 11.6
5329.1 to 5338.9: 11.6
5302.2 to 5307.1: 12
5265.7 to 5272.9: 9.45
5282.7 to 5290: 11.4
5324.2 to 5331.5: 10.8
